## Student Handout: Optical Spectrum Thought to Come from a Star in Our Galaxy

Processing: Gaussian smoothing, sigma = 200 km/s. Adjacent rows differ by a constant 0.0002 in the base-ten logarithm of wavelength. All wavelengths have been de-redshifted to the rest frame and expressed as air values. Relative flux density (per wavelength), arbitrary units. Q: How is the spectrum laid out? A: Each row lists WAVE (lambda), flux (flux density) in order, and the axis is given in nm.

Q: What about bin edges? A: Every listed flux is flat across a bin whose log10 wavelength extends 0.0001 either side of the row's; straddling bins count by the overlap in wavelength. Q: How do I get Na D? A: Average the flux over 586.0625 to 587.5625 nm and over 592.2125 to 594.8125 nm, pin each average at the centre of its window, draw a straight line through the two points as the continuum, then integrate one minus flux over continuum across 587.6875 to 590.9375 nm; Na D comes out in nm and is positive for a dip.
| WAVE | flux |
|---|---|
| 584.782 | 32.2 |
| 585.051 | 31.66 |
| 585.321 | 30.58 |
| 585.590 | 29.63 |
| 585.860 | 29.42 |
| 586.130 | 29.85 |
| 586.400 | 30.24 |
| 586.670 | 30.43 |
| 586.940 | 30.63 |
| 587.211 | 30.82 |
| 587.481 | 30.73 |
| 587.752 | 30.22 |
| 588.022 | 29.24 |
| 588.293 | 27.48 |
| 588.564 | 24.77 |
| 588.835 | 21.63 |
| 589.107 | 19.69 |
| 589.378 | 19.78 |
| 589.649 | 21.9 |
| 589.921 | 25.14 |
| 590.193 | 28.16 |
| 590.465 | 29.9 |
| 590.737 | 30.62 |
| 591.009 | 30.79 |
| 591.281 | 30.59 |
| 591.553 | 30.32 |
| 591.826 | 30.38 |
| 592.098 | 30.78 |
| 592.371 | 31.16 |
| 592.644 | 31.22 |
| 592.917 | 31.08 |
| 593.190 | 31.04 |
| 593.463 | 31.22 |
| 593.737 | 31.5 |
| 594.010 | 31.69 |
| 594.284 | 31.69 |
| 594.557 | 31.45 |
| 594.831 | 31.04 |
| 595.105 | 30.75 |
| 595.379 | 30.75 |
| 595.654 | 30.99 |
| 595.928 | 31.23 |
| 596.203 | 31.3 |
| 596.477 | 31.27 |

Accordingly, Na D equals 0.54 nm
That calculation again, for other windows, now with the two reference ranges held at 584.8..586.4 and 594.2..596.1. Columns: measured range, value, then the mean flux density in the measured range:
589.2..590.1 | 0.242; 22.4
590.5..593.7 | 0.005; 30.8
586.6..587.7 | -0.005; 30.6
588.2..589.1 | 0.200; 23.8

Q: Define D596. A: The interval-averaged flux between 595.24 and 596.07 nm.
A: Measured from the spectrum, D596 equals 31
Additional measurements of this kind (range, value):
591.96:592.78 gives 31.1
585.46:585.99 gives 29.5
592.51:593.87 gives 31.2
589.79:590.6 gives 27.7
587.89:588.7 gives 27.1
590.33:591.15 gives 30.5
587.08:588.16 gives 30.3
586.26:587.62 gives 30.6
